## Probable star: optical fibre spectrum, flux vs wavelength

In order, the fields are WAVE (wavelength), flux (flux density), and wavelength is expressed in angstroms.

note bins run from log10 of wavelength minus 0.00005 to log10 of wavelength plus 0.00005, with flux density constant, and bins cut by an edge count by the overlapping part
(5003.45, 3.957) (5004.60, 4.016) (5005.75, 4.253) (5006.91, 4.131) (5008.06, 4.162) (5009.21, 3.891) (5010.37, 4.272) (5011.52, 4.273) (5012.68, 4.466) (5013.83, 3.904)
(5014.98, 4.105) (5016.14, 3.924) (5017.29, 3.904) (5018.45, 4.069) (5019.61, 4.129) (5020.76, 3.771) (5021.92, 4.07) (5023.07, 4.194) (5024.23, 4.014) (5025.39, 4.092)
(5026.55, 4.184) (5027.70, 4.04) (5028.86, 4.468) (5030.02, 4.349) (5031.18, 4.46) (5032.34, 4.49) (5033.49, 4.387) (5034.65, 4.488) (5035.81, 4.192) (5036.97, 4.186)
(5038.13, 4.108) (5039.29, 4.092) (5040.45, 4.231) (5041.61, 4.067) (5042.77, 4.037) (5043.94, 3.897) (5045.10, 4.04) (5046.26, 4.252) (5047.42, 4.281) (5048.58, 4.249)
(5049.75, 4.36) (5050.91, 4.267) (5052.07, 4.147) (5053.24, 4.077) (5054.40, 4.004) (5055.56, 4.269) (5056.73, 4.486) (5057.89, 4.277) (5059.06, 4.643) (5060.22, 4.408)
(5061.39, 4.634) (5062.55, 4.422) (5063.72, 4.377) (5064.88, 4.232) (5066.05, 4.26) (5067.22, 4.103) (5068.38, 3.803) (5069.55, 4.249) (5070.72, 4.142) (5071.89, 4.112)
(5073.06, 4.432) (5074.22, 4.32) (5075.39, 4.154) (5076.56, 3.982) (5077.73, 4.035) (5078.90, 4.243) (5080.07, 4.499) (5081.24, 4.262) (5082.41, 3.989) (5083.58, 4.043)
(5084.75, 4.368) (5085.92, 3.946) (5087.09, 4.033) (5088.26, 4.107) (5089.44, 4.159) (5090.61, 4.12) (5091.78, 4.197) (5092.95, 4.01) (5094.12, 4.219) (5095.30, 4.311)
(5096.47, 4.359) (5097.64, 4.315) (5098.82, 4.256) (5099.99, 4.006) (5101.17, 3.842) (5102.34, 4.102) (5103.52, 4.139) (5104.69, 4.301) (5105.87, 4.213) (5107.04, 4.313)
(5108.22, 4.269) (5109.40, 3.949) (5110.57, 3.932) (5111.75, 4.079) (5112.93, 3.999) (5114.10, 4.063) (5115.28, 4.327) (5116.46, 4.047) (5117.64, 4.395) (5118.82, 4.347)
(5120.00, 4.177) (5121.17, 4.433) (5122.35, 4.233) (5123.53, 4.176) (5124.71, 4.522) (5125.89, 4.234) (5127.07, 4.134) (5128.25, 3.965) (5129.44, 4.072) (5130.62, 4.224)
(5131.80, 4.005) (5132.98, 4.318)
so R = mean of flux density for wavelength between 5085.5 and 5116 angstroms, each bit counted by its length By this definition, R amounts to 4.14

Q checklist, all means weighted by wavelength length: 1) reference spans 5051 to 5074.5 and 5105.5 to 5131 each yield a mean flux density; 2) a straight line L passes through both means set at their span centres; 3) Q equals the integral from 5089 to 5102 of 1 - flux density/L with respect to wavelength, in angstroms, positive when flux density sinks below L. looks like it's 0.18 angstroms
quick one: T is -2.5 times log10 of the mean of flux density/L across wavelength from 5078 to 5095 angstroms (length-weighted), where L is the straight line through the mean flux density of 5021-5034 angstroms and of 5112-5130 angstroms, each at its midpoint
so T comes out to 0.02 mag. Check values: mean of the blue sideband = 4.24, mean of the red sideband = 4.21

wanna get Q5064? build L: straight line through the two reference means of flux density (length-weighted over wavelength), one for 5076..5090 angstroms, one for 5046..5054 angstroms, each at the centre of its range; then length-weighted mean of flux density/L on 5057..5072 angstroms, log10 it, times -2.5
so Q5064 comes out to -0.03 mag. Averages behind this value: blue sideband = 4.23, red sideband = 4.14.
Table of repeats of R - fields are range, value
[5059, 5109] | 4.2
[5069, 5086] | 4.19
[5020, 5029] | 4.09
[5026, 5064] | 4.27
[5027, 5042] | 4.28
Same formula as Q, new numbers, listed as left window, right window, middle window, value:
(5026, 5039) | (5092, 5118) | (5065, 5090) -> 0.3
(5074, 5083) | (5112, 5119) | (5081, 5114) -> 0.4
